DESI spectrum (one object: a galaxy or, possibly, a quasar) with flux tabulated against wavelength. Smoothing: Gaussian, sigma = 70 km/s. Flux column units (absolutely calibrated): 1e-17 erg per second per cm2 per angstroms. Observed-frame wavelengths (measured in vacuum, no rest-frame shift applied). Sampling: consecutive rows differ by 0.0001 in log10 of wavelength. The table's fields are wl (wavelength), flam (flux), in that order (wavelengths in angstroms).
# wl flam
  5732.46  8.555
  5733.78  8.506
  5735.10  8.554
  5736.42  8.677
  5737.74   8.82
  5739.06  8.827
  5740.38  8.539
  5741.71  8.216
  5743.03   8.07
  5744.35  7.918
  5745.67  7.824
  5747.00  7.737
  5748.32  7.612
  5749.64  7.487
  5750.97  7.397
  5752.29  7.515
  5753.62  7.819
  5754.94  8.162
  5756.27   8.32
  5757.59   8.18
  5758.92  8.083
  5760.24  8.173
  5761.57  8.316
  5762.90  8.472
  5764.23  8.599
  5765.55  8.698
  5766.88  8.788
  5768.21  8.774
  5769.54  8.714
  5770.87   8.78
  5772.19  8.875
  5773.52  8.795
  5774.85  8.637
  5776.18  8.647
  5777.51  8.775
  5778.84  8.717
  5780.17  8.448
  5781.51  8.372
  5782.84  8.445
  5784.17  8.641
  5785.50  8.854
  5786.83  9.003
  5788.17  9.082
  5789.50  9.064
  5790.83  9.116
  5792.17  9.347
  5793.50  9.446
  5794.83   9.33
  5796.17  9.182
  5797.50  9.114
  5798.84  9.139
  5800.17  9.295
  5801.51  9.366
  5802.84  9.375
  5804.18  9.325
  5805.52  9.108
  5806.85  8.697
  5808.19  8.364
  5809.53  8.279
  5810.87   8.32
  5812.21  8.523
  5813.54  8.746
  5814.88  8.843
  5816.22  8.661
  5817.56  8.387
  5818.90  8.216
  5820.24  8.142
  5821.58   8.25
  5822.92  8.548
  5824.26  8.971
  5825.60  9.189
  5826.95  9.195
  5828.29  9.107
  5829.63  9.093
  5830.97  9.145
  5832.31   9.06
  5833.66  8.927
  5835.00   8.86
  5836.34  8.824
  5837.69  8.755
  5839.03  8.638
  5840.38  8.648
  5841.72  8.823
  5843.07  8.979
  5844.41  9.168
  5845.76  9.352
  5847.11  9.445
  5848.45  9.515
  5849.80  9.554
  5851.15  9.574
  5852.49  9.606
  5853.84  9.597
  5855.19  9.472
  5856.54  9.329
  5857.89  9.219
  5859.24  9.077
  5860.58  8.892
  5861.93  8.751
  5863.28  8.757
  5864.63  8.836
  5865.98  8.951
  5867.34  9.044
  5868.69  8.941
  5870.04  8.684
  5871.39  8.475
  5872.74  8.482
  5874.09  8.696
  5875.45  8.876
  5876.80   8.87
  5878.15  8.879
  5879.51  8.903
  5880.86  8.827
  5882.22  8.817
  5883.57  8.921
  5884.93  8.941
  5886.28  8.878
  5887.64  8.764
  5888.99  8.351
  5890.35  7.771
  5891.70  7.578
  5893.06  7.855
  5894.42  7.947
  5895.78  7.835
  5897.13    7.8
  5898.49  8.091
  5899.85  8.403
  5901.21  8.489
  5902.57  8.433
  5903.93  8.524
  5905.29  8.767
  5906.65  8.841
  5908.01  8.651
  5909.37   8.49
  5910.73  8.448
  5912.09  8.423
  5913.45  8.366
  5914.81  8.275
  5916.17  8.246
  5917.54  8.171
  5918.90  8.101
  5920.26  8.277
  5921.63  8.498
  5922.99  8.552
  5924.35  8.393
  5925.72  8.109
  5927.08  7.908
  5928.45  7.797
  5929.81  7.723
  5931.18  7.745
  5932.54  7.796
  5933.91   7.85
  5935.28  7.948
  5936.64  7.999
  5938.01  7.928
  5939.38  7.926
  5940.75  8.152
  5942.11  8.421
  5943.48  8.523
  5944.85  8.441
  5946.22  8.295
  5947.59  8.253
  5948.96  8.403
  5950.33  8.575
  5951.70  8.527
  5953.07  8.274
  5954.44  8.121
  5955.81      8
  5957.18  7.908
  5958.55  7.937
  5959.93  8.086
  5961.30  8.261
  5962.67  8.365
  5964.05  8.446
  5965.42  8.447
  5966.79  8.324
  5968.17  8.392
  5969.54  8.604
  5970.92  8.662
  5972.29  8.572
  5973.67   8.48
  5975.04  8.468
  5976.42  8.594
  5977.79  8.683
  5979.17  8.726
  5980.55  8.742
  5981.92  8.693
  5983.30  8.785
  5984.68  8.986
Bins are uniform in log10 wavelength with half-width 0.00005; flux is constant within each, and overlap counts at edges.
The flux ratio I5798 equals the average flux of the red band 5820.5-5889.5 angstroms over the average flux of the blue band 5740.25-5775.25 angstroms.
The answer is 1.09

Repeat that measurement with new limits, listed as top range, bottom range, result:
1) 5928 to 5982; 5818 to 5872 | 0.92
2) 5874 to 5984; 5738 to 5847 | 0.96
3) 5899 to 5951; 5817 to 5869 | 0.92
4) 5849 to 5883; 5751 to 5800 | 1.04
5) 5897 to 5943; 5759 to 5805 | 0.93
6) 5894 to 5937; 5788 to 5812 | 0.91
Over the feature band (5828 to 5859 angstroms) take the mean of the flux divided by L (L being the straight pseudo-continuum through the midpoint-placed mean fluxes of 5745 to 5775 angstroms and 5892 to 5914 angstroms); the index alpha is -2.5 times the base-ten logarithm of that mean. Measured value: -0.108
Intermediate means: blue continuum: 8.24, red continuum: 8.32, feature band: 9.16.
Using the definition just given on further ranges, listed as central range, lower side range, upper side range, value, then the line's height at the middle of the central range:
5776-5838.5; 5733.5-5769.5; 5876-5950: -0.08 mag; 8.26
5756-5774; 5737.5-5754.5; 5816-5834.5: -0.05 mag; 8.16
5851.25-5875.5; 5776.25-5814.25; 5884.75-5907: -0.06 mag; 8.49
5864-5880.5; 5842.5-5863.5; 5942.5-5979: 0.04 mag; 9.12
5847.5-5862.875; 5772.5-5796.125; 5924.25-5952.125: -0.10 mag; 8.53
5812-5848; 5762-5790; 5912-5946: -0.04 mag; 8.51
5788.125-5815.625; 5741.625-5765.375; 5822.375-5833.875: -0.04 mag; 8.67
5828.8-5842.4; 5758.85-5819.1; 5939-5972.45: -0.03 mag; 8.66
